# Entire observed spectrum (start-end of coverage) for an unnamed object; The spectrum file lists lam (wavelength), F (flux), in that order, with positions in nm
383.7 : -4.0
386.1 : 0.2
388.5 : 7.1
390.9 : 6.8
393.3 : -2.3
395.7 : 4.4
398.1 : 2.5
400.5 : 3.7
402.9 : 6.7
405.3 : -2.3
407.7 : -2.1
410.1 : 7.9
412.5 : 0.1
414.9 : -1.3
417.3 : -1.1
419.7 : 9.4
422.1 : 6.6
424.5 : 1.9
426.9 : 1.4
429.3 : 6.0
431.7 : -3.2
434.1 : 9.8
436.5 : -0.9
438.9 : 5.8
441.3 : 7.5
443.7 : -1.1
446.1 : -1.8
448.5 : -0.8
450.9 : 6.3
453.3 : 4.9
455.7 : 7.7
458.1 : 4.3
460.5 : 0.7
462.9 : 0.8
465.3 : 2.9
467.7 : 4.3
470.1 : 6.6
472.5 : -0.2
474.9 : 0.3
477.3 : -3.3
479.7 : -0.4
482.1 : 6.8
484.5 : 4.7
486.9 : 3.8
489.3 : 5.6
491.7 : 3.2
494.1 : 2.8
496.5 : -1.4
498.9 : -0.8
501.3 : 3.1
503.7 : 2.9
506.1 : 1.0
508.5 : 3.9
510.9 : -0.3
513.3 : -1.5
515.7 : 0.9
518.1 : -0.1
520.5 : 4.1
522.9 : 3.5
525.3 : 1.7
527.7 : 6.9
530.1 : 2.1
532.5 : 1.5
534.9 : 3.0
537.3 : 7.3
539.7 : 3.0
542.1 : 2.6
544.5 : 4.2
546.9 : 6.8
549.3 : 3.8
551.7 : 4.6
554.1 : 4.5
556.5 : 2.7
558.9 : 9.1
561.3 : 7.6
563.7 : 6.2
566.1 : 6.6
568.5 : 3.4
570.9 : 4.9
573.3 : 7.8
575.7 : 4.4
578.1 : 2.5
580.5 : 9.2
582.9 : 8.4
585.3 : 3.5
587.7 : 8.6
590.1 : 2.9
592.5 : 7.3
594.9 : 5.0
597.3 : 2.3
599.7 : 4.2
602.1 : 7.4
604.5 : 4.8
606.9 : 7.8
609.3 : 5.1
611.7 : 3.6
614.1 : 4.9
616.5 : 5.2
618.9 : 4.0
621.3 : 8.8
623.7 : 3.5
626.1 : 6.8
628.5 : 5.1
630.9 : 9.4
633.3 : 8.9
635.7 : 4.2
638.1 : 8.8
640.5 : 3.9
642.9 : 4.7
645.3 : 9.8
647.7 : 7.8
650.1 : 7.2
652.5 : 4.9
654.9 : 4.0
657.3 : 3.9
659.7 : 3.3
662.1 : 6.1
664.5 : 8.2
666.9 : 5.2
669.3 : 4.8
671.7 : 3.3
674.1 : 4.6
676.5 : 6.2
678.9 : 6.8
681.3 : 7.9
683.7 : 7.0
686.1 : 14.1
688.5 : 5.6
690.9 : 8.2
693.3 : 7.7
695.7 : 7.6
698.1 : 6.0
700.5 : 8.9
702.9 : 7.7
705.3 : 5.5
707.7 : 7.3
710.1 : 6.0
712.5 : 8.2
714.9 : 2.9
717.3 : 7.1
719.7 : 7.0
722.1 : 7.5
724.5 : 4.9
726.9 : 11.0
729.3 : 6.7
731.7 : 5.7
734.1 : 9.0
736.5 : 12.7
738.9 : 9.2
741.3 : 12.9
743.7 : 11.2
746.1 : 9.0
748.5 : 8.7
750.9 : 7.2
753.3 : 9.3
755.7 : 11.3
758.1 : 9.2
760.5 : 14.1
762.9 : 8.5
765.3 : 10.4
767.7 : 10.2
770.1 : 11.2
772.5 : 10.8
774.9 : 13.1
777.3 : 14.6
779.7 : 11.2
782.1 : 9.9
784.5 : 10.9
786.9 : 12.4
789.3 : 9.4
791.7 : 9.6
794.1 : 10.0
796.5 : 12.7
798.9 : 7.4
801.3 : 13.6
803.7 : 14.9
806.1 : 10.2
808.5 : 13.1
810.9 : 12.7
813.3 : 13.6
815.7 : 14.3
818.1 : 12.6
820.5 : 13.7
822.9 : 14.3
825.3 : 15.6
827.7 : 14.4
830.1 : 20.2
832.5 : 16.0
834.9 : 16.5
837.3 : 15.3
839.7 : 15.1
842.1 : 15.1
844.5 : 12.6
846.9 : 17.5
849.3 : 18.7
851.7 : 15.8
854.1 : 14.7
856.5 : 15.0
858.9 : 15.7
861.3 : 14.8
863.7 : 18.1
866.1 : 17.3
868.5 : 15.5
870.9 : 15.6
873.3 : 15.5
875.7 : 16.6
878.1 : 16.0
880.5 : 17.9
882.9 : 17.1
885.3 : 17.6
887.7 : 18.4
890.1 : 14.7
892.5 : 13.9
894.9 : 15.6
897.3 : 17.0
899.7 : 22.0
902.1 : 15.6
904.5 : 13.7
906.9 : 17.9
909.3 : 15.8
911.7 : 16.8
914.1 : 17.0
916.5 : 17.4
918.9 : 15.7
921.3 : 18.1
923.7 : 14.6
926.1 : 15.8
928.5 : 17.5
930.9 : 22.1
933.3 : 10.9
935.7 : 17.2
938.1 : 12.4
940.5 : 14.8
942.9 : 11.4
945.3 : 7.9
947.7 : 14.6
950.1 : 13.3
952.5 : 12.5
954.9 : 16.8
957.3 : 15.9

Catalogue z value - 0.840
